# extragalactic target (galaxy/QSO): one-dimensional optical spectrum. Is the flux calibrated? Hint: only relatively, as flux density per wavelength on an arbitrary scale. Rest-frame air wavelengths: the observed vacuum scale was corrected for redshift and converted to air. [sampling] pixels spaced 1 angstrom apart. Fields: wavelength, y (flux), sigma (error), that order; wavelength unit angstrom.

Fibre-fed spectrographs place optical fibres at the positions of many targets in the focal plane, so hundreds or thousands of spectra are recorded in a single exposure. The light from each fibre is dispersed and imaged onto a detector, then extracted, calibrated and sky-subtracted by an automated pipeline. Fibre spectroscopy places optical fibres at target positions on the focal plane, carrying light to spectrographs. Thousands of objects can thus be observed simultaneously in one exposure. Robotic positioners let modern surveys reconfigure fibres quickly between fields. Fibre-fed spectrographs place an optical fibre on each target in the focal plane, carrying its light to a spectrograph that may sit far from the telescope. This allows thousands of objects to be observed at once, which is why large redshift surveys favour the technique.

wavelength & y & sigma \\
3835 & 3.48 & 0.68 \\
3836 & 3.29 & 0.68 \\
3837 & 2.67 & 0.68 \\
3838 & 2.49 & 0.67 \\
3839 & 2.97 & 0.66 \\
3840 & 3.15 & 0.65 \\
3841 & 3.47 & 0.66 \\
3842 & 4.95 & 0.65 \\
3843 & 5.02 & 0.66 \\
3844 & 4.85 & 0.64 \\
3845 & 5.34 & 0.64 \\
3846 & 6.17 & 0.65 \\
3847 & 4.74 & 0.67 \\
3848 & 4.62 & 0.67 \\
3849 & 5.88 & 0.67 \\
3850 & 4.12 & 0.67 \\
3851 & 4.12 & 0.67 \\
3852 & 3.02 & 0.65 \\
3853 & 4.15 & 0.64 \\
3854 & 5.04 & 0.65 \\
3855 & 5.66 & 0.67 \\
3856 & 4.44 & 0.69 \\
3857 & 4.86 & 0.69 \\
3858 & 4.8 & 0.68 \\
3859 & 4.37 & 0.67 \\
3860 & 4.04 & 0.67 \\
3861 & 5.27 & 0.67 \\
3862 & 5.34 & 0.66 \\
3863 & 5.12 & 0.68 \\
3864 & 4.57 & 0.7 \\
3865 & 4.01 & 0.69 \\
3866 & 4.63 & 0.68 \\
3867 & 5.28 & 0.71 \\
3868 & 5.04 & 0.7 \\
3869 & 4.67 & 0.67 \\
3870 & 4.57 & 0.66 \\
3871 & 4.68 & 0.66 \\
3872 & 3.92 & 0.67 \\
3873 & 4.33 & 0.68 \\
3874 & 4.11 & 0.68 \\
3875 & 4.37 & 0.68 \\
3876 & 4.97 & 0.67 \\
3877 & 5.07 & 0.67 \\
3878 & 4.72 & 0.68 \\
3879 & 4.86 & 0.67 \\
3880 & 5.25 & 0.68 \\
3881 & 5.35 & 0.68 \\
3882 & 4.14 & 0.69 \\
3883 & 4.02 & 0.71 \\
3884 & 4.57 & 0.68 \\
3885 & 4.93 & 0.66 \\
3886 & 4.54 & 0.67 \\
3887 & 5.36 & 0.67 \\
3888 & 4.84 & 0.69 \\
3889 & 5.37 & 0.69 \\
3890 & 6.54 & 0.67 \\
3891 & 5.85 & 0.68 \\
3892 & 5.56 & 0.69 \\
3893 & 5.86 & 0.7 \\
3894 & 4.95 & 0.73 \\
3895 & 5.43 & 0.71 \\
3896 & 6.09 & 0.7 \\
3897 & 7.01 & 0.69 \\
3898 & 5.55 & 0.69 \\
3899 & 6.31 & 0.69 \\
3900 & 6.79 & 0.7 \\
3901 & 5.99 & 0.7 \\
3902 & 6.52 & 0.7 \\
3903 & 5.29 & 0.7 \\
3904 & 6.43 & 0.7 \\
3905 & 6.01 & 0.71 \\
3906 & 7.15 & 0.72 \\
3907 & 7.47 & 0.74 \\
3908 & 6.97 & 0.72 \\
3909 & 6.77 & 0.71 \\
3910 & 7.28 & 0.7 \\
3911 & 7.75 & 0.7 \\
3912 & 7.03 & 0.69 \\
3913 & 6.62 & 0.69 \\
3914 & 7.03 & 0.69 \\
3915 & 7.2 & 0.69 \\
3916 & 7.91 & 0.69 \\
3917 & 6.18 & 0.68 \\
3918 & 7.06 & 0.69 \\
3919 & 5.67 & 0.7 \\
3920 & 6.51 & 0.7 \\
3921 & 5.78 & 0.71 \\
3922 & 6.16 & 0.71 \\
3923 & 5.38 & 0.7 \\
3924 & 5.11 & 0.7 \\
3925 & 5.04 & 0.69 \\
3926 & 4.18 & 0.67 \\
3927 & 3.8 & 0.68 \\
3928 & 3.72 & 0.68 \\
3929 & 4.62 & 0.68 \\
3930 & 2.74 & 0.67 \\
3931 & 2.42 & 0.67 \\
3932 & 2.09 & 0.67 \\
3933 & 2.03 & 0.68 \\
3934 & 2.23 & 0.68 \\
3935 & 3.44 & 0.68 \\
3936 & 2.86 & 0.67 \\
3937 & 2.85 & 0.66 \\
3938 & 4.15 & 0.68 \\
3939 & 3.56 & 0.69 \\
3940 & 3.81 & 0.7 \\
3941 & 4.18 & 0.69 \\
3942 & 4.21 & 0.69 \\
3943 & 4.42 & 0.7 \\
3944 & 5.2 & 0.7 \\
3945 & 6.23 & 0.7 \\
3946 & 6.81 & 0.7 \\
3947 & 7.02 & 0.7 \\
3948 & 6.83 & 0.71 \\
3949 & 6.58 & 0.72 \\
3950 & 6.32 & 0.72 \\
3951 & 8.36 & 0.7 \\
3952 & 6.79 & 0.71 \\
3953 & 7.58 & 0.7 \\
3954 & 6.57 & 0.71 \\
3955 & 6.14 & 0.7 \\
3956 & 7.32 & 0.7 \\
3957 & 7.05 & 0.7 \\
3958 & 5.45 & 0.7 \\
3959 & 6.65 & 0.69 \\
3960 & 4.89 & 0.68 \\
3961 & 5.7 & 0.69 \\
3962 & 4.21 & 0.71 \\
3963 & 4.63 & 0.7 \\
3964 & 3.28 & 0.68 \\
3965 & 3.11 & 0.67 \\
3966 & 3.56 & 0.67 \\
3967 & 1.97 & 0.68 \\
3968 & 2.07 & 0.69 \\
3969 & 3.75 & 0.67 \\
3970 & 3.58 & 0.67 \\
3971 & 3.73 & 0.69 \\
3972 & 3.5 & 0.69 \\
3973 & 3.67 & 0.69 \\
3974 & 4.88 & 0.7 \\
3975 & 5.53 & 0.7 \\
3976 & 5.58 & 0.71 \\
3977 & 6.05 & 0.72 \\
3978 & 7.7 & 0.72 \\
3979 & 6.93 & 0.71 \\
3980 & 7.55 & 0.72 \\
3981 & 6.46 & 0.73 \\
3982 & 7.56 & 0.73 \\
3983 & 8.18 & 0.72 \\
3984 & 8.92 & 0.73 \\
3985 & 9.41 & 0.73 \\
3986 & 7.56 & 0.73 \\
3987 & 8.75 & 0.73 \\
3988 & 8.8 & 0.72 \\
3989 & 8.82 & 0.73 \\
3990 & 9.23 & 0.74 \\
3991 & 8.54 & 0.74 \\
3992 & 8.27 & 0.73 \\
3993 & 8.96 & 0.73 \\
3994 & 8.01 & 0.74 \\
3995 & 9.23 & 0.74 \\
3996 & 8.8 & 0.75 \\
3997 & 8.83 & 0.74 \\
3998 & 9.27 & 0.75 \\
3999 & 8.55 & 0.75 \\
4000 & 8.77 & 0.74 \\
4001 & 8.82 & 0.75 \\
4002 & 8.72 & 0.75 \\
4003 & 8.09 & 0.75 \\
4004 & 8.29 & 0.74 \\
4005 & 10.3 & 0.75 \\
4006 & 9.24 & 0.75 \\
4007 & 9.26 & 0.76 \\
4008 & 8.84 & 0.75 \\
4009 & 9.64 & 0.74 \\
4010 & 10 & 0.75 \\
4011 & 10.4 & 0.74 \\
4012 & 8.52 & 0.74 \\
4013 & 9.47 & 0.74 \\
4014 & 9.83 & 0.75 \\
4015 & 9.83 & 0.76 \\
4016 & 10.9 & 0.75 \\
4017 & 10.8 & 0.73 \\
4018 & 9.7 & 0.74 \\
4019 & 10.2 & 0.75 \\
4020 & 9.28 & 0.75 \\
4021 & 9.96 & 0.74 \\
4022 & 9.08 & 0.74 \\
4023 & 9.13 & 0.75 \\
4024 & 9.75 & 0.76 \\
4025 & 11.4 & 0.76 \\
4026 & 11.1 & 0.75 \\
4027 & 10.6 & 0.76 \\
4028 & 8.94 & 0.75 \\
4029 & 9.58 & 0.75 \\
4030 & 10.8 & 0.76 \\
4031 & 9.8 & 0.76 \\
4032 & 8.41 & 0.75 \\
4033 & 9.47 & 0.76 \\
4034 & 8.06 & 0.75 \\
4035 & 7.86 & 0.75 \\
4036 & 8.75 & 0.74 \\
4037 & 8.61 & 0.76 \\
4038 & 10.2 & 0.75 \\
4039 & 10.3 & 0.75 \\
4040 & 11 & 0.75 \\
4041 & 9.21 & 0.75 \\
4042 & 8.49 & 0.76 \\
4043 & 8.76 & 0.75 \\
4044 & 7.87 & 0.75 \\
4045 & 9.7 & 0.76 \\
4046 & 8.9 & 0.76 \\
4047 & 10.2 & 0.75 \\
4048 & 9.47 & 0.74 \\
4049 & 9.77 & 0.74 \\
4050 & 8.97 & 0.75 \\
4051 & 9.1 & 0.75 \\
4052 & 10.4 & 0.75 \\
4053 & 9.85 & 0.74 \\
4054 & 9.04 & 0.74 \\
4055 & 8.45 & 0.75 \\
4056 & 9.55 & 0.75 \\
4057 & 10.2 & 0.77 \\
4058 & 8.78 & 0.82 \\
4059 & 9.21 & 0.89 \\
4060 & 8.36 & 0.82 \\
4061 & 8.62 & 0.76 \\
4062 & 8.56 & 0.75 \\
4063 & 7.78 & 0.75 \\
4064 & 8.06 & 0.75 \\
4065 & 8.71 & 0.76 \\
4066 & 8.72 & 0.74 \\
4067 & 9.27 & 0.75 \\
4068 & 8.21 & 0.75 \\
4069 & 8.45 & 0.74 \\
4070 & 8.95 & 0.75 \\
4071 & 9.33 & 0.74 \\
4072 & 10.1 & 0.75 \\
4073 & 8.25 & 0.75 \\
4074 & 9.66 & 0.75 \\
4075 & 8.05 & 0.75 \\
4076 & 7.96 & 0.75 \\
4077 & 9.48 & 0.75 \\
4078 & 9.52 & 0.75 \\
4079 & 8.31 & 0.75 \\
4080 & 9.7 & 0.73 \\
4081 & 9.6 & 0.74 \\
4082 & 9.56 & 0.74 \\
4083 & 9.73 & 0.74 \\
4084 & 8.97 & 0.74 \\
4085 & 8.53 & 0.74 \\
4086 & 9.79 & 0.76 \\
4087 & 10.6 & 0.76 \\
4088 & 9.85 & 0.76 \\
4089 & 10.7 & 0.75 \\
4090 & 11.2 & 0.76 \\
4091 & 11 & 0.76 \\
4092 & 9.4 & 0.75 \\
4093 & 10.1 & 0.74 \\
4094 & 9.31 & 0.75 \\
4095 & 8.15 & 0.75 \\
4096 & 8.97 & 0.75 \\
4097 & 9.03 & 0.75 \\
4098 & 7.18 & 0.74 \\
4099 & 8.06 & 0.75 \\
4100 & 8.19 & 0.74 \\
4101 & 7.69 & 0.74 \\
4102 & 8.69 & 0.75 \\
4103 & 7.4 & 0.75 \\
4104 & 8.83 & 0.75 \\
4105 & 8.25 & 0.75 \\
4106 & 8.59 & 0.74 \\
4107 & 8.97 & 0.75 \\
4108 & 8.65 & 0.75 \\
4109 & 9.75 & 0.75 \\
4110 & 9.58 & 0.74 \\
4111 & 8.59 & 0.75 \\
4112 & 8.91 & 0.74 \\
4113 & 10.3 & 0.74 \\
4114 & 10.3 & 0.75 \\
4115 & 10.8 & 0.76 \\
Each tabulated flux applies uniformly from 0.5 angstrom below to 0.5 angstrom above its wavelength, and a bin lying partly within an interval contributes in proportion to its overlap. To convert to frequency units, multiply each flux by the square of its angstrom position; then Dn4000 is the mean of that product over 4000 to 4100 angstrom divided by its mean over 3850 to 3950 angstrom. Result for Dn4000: 1.95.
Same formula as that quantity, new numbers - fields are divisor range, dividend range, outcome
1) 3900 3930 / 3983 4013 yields 1.52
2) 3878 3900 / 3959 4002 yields 1.29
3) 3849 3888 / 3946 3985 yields 1.29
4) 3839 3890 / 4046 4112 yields 2.15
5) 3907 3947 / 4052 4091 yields 1.94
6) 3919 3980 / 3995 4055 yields 2.01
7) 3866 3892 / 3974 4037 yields 1.95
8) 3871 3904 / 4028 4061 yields 1.90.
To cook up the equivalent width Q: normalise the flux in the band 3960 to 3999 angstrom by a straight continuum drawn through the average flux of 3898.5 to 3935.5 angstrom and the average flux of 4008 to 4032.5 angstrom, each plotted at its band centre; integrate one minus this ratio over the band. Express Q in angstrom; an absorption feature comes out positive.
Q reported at 8.7 angstrom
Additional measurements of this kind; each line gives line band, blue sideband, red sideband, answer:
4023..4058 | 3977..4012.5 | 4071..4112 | -2.5 angstrom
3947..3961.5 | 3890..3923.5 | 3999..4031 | 2.3 angstrom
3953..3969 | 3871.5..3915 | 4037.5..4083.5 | 4.9 angstrom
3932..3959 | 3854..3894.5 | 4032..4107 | 4.9 angstrom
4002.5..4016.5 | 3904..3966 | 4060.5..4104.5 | -4.3 angstrom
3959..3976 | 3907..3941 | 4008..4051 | 7.1 angstrom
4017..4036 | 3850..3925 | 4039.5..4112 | -3.5 angstrom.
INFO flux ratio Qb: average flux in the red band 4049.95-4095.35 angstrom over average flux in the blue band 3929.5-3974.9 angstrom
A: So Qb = 1.99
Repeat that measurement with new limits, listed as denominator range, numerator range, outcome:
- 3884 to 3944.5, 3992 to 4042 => 1.77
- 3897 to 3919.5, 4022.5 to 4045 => 1.42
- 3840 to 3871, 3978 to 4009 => 1.82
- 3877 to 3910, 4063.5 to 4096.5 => 1.62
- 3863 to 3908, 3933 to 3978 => 0.93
